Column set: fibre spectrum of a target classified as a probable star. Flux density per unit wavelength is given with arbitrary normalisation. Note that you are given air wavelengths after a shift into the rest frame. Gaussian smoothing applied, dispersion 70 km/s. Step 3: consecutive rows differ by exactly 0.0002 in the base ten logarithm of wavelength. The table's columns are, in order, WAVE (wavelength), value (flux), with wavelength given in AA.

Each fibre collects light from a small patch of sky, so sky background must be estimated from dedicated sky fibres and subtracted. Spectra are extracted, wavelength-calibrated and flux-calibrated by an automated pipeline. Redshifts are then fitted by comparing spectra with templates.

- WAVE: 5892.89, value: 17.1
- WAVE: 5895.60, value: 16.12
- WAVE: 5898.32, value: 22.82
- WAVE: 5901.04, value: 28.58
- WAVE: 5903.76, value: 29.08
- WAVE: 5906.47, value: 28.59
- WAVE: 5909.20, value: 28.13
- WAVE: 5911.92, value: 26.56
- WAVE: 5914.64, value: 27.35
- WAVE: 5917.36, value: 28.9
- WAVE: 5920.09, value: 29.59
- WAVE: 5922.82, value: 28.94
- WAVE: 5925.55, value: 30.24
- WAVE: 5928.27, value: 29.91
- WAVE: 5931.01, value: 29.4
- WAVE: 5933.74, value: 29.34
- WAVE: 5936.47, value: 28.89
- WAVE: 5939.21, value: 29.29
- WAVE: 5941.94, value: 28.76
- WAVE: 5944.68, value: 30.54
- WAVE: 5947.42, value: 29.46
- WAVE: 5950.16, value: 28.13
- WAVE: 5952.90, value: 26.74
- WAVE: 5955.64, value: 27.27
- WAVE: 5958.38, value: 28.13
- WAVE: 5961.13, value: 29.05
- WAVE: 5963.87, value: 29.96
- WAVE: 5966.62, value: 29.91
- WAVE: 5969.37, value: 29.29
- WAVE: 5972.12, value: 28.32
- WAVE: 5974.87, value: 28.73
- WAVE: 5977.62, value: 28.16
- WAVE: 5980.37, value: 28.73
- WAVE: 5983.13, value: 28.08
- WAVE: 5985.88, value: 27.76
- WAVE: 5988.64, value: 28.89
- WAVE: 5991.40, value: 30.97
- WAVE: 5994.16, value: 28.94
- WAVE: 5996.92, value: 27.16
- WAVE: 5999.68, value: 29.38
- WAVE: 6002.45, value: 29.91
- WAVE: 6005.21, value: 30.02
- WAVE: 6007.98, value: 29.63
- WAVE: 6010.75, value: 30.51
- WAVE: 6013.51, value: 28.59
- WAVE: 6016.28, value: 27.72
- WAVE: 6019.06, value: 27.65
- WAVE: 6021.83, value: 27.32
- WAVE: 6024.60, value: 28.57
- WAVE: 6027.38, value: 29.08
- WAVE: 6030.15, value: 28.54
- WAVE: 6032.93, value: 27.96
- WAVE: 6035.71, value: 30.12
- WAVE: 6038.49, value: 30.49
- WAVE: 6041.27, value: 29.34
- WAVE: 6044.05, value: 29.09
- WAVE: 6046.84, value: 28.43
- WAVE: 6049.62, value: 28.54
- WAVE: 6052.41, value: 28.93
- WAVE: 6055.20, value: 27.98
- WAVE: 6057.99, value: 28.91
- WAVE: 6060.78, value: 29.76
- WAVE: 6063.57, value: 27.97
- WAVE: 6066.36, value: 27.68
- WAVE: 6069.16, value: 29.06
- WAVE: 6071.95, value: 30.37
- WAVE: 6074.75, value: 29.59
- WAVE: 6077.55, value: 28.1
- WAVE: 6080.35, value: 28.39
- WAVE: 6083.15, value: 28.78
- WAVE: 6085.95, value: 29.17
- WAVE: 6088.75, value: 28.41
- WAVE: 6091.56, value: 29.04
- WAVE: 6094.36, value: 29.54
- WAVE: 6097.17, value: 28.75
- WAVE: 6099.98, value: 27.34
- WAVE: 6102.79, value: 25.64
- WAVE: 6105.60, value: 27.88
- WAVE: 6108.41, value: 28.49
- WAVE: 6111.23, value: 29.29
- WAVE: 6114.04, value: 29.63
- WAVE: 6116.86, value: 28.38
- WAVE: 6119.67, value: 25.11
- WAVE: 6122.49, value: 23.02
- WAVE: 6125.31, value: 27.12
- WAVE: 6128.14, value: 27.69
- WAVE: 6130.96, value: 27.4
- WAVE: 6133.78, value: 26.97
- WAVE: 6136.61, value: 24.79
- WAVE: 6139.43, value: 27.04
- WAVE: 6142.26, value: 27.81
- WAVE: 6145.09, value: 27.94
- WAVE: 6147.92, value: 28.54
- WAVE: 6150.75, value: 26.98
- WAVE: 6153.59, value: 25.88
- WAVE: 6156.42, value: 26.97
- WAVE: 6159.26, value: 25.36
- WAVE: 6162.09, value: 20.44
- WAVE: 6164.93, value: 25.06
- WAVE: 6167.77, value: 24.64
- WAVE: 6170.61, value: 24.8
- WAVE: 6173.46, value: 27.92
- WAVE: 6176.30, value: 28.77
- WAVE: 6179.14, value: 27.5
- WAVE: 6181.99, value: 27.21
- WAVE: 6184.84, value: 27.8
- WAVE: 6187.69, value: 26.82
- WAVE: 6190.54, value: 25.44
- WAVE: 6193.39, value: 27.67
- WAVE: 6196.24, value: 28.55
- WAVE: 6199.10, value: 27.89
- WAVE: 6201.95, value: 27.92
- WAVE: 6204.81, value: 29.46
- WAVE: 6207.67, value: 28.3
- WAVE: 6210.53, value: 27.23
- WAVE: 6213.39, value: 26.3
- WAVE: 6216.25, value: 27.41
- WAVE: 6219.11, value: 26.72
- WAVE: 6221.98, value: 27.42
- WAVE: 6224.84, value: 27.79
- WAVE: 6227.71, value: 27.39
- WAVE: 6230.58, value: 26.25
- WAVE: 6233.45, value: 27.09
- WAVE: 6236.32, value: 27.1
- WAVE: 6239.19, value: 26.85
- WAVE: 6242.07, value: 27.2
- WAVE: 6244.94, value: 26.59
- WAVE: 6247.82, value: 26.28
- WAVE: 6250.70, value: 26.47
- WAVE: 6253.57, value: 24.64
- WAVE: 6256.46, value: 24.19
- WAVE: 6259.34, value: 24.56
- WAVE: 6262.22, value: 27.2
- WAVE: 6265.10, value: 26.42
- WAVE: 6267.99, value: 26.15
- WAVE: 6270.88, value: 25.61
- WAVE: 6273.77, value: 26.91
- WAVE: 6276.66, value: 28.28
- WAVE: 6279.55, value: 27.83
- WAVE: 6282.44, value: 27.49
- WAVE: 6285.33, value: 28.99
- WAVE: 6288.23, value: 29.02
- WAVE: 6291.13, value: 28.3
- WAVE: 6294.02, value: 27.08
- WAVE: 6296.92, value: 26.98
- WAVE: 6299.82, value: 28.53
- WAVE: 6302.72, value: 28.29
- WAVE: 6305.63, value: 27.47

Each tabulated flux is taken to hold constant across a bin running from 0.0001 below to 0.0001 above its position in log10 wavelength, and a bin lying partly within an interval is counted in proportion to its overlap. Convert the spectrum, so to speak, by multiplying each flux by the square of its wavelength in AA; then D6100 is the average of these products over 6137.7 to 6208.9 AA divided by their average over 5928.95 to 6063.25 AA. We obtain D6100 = 0.99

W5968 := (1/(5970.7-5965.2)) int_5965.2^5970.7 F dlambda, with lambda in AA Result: 29.6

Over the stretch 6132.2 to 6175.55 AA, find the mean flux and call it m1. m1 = 26.1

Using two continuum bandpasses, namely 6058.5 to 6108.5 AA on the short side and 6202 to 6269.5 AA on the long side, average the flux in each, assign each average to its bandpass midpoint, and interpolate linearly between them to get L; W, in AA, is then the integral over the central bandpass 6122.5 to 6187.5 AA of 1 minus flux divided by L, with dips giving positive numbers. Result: 2.8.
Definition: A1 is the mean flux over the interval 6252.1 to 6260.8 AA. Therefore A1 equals 24.5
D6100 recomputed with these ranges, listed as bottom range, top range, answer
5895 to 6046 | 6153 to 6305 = 1.02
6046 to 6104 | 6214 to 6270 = 0.98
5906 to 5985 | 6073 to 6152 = 1.02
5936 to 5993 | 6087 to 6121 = 1.02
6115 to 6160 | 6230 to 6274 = 1.02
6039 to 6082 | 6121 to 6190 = 0.95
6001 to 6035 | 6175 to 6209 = 1.02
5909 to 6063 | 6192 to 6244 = 1.03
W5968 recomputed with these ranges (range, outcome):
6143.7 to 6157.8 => 27.3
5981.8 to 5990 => 28.3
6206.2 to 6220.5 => 27.2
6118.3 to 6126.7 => 25.1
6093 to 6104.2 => 27.8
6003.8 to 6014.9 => 29.7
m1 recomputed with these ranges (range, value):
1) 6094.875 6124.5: 27.4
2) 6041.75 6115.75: 28.7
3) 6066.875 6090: 28.9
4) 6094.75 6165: 26.9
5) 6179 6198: 27.3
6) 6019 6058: 28.8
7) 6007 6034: 28.6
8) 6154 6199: 26.4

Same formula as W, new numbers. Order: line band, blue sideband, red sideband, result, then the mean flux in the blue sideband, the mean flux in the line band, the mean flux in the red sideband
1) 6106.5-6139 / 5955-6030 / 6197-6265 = 0.79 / 28.8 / 27.1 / 26.9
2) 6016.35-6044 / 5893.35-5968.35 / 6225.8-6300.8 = -1.07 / 28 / 28.8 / 26.9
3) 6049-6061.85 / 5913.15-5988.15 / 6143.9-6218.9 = -0.40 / 28.8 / 28.8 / 26.9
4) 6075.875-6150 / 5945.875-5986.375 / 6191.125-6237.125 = 0.60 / 28.5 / 27.7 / 27.5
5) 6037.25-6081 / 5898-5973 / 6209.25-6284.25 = -1.60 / 28.7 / 28.9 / 26.7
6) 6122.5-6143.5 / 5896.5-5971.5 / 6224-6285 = 0.49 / 28.5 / 26.7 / 26.6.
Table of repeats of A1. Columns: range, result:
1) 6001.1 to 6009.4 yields 29.9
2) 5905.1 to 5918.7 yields 27.9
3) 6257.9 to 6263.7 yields 25.9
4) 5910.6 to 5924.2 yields 28.3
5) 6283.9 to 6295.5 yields 28.3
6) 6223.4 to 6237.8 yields 27.1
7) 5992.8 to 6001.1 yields 28.5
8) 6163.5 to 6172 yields 24.8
